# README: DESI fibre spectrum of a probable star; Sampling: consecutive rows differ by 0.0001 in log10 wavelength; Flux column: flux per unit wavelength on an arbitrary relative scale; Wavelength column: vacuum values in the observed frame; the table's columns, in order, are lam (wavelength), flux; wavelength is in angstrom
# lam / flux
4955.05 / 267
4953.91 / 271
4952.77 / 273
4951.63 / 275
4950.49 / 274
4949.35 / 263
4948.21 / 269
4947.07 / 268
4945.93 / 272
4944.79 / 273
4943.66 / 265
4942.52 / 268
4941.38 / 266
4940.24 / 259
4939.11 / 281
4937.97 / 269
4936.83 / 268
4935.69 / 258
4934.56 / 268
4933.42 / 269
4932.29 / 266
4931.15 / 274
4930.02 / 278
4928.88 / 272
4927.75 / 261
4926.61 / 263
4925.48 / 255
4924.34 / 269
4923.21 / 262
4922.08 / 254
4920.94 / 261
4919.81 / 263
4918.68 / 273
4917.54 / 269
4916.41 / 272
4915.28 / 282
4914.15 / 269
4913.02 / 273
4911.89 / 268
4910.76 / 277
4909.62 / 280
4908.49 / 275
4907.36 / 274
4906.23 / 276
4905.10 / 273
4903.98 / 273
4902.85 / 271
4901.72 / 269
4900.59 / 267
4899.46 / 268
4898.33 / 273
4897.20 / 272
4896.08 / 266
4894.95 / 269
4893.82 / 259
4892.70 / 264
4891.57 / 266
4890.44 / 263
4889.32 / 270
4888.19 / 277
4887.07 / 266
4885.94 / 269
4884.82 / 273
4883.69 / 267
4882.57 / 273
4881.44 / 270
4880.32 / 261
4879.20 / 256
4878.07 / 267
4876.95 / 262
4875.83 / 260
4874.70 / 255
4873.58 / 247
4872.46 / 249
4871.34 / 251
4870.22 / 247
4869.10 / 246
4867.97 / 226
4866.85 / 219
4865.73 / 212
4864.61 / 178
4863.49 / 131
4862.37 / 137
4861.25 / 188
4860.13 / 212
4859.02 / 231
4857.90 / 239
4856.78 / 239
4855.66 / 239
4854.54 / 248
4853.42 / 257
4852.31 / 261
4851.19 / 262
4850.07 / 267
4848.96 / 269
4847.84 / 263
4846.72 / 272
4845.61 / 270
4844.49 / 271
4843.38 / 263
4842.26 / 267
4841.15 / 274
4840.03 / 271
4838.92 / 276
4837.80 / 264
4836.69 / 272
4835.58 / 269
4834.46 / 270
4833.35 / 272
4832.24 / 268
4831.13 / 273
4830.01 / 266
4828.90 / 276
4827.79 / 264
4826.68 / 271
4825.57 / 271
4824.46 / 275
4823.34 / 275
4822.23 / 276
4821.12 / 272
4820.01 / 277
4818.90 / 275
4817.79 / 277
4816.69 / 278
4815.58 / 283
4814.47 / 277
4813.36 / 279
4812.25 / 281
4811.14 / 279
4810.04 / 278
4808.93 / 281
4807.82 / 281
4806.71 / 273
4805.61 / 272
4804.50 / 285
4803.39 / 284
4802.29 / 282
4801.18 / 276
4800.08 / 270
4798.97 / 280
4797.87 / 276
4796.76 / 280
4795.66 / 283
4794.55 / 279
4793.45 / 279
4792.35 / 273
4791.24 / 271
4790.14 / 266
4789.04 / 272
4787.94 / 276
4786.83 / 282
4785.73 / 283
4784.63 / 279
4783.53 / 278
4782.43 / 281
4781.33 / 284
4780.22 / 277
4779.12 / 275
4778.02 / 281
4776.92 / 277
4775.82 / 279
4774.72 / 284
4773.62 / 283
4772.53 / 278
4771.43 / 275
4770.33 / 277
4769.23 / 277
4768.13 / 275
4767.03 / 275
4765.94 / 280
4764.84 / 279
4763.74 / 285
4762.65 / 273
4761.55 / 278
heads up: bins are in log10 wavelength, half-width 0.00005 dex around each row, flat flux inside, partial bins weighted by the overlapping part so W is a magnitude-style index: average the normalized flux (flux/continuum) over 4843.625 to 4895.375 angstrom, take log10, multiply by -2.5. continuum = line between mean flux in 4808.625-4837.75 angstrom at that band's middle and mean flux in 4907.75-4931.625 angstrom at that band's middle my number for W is 0.10 mag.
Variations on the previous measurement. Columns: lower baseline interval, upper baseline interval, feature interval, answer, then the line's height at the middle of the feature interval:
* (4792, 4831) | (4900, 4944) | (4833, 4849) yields 0.021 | 275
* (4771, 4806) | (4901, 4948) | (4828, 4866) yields 0.109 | 274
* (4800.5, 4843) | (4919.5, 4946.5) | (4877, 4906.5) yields 0.005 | 270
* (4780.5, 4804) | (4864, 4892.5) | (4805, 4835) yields -0.020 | 270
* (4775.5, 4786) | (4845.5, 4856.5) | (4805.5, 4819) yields -0.031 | 271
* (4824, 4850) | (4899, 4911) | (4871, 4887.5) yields 0.040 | 272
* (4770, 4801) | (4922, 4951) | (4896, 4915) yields -0.011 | 269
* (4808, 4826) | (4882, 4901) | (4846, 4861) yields 0.096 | 273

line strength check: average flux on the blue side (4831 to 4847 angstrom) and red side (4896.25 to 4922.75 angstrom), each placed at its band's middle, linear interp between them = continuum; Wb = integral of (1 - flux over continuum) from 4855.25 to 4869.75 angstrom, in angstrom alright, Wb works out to 3.4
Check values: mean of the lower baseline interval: 270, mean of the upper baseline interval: 271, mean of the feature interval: 207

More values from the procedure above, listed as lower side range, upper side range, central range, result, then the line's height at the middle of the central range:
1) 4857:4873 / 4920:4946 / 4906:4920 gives -1.3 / 251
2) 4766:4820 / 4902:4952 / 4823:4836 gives 0.2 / 276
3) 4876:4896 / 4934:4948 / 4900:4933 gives -0.3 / 267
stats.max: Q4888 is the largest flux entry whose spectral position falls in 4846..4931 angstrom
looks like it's 282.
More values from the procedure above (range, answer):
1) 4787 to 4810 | 285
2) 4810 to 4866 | 283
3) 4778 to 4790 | 284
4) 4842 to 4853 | 272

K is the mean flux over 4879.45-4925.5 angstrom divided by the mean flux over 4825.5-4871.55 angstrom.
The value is 1.09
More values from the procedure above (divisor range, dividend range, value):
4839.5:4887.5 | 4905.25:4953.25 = 1.09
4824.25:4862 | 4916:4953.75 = 1.03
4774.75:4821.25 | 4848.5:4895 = 0.88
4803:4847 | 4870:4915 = 0.97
